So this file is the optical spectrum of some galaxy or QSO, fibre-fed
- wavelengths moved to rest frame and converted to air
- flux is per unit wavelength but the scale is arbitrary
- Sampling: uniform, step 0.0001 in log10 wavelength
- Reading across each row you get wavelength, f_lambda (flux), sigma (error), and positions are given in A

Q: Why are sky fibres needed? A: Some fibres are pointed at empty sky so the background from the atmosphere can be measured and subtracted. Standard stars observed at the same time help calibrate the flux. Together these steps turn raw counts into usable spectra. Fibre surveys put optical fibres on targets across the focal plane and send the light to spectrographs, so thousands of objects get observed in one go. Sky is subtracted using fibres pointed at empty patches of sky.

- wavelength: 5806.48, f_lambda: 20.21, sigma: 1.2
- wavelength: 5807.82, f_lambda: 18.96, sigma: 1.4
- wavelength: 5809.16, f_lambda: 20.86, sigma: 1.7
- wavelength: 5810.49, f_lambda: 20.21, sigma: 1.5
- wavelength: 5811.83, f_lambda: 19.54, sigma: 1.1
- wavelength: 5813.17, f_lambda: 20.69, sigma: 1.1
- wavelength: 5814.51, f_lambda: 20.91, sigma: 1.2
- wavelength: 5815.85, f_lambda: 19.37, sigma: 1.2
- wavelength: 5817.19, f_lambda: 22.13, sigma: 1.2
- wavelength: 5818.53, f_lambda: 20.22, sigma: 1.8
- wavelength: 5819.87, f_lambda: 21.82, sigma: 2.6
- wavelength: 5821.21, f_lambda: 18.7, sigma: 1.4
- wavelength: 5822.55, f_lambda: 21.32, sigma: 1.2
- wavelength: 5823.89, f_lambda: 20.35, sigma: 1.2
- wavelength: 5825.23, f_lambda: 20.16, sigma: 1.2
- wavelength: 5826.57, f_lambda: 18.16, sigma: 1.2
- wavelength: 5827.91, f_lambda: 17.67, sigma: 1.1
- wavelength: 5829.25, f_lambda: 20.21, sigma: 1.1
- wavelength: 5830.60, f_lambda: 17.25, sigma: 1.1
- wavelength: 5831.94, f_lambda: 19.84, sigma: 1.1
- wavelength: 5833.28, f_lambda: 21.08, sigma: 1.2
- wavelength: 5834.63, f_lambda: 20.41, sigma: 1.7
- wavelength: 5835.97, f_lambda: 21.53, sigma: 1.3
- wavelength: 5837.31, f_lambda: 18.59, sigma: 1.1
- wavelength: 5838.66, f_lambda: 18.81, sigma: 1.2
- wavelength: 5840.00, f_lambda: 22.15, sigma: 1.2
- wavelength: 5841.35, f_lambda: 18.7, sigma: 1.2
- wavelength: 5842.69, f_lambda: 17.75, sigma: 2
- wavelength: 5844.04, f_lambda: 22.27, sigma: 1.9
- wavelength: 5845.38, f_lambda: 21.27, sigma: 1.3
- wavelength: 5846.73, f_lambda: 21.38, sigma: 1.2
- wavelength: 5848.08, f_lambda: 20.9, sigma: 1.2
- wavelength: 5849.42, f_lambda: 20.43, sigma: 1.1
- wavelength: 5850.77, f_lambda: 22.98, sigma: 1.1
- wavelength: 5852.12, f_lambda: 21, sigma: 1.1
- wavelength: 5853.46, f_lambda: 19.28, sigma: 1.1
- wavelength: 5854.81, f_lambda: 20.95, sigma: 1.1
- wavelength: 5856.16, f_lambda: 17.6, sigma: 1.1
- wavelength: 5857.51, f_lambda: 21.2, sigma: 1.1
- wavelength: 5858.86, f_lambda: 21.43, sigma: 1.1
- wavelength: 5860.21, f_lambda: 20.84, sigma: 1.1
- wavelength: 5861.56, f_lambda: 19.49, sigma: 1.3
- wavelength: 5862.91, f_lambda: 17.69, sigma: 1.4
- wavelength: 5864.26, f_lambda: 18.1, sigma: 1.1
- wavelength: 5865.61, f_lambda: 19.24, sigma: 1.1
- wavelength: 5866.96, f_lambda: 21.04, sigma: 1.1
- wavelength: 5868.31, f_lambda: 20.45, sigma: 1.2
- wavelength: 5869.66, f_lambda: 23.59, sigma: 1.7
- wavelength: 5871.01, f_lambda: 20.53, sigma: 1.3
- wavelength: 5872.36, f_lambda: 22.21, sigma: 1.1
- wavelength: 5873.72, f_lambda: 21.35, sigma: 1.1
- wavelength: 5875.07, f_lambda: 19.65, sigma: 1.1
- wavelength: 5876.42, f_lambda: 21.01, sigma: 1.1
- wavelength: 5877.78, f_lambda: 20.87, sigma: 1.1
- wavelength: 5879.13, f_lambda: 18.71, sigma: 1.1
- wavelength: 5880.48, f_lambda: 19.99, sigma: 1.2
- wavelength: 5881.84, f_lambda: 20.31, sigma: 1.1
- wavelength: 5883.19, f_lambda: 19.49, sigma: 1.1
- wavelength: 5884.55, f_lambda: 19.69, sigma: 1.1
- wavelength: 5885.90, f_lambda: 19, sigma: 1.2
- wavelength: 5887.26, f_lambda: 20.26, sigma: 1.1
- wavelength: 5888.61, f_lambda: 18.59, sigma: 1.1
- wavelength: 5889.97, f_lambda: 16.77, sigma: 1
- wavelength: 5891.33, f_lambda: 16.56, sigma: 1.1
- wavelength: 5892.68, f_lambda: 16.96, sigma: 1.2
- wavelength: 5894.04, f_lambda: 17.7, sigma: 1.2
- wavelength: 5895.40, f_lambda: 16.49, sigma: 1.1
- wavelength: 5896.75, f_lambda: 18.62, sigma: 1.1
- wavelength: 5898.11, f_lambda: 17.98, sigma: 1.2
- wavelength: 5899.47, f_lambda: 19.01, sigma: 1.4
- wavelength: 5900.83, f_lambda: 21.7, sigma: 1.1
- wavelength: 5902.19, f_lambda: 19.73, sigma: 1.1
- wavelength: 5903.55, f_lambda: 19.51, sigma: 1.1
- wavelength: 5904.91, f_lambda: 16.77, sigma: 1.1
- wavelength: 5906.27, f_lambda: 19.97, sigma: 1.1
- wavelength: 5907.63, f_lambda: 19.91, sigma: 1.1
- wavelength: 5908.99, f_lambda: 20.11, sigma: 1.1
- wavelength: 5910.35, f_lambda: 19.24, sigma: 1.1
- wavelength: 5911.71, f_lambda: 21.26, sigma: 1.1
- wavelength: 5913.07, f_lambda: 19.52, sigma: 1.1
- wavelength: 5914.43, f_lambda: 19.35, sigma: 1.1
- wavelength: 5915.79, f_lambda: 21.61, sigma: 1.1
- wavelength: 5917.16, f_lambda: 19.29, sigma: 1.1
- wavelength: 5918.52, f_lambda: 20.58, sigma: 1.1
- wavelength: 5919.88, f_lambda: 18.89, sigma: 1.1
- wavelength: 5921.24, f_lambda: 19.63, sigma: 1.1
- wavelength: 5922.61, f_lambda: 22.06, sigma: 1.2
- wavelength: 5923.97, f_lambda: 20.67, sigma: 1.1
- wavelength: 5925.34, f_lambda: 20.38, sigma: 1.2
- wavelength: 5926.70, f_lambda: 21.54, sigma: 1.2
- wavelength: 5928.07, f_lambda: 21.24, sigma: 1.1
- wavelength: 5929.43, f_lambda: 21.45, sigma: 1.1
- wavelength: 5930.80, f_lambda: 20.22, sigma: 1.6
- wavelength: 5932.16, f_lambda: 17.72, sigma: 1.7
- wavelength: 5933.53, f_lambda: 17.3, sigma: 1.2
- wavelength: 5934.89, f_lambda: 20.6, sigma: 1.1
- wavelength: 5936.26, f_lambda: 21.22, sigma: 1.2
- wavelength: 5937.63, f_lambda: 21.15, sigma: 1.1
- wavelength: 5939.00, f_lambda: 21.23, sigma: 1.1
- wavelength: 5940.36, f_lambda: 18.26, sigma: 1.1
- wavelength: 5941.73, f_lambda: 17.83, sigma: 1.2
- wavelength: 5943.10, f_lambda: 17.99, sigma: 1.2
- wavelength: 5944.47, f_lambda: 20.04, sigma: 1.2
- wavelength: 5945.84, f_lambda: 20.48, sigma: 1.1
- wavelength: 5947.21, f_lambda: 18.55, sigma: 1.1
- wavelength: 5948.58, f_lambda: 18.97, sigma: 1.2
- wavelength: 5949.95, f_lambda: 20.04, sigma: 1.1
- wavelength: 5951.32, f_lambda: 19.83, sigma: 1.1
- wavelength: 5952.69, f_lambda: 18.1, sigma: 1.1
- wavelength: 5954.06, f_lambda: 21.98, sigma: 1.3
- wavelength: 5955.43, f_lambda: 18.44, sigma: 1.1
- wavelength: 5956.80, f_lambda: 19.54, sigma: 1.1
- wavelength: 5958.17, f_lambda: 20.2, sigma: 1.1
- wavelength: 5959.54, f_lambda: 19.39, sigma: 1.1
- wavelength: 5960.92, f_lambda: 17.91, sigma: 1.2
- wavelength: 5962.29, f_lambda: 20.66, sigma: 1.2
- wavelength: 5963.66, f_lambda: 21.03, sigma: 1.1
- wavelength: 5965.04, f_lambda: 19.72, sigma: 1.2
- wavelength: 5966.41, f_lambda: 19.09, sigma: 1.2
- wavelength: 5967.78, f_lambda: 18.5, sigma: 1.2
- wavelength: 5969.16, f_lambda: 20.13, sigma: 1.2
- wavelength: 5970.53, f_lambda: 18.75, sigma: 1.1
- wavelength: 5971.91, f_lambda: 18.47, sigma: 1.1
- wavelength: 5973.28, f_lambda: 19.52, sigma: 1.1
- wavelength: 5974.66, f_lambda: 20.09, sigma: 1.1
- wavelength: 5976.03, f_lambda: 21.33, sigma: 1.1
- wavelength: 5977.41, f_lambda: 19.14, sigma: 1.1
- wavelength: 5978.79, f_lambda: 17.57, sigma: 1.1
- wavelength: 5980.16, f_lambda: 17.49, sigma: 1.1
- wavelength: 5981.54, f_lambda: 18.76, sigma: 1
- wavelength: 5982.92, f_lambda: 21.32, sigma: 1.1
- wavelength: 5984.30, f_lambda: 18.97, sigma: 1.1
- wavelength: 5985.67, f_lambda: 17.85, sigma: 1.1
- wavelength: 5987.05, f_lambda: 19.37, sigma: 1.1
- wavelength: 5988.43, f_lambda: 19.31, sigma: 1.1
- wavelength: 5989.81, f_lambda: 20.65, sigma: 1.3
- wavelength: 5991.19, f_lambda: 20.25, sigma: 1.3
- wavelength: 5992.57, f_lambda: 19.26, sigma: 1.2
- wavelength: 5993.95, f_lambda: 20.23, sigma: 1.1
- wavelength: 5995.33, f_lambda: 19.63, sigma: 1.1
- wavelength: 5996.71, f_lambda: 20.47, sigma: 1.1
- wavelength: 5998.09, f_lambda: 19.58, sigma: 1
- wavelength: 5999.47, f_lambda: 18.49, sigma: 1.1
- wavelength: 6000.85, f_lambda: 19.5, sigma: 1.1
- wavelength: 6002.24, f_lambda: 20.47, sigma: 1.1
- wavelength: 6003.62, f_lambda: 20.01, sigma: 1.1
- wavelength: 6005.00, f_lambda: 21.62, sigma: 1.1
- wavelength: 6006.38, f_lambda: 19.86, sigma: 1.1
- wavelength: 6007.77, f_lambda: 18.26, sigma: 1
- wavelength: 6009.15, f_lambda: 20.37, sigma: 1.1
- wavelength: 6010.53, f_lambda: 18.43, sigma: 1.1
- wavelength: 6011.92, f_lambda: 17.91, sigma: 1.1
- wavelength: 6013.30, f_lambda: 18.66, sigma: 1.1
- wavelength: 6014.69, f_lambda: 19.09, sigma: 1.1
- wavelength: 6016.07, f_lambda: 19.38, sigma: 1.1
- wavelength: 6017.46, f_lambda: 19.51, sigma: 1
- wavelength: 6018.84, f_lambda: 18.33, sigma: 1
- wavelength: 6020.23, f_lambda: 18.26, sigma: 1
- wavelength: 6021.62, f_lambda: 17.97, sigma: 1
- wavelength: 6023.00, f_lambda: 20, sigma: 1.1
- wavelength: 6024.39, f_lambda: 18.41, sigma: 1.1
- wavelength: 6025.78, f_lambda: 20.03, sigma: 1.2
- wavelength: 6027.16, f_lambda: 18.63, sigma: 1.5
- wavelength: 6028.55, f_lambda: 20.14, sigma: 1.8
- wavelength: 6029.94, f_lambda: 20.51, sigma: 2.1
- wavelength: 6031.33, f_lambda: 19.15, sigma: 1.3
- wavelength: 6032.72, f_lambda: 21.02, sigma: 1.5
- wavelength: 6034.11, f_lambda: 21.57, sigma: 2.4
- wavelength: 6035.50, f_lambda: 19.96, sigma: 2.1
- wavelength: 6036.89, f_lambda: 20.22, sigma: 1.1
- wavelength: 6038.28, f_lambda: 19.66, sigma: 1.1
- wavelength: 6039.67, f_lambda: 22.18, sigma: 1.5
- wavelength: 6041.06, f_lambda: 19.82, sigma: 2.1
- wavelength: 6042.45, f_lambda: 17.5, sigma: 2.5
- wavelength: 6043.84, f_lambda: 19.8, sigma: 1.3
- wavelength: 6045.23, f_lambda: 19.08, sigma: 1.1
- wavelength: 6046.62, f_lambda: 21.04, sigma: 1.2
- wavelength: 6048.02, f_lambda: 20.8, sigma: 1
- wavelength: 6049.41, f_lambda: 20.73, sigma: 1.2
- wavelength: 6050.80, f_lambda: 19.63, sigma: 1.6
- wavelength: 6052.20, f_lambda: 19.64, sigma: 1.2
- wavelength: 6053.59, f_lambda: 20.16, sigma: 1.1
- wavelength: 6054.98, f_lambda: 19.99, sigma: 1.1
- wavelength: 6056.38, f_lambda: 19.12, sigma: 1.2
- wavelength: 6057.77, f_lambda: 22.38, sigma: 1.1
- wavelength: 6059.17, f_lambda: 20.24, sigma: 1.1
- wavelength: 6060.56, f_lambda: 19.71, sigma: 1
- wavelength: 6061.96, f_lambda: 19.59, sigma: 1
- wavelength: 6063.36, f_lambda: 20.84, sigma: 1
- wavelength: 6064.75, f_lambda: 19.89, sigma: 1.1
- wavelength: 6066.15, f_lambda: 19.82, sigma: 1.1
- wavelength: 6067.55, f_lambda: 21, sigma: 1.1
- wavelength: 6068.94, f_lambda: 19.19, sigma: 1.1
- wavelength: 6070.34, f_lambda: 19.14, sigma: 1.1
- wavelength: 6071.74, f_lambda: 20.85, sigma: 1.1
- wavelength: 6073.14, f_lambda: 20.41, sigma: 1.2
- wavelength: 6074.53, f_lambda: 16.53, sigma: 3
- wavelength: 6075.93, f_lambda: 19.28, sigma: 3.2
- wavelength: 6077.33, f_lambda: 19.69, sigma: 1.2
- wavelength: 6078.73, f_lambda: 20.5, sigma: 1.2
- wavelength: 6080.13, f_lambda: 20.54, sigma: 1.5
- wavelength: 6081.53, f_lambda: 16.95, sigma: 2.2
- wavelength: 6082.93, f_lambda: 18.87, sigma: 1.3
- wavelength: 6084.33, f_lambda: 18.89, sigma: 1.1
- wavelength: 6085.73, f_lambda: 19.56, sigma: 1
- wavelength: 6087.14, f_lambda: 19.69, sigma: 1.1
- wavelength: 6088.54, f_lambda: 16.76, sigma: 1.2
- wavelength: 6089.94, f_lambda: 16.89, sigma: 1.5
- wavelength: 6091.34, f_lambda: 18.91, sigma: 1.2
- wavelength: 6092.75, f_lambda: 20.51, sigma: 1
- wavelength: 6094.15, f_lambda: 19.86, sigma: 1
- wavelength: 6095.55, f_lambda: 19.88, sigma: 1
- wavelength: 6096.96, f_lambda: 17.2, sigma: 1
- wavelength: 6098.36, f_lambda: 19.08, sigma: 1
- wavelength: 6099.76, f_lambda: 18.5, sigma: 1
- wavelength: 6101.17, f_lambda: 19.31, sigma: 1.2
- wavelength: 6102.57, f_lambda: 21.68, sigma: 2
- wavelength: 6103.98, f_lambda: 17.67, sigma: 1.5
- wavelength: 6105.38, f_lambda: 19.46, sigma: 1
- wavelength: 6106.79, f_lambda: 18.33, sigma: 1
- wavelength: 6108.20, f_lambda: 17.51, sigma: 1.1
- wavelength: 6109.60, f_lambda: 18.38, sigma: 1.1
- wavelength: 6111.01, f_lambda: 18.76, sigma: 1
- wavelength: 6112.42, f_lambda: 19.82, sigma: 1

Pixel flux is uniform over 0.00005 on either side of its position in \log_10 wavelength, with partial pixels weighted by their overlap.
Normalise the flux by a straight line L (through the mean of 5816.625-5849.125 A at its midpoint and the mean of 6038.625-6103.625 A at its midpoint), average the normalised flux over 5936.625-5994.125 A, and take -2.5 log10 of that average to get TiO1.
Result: 0.020 mag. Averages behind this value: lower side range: 20.1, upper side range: 19.6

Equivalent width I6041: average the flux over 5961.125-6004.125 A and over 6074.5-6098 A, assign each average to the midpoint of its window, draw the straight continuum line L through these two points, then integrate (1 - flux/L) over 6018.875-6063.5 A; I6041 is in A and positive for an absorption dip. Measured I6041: -1.67 A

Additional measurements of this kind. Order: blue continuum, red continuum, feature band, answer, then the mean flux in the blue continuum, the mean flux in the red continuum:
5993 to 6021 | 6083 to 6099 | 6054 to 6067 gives -0.8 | 19.4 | 18.8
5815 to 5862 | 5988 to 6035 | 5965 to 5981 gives 0.5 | 20.2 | 19.6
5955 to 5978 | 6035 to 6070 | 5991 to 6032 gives 0.9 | 19.5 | 20.1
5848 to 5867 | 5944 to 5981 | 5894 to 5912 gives 0.6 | 20.1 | 19.4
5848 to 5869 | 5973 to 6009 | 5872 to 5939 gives 0.9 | 20.1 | 19.6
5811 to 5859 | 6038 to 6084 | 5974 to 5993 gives 0.5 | 20.2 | 19.8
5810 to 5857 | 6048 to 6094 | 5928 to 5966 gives 0.4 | 20.2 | 19.6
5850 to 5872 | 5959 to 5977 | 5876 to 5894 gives 1.0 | 20.4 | 19.6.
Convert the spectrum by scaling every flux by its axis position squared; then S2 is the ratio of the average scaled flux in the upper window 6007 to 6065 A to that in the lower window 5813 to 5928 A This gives 1.05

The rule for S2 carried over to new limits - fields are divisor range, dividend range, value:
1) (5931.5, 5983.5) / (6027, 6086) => 1.06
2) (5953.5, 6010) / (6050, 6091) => 1.03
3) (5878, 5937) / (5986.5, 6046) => 1.04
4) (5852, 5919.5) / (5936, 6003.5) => 1.02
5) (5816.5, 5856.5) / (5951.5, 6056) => 1.03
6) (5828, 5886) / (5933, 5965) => 1.00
